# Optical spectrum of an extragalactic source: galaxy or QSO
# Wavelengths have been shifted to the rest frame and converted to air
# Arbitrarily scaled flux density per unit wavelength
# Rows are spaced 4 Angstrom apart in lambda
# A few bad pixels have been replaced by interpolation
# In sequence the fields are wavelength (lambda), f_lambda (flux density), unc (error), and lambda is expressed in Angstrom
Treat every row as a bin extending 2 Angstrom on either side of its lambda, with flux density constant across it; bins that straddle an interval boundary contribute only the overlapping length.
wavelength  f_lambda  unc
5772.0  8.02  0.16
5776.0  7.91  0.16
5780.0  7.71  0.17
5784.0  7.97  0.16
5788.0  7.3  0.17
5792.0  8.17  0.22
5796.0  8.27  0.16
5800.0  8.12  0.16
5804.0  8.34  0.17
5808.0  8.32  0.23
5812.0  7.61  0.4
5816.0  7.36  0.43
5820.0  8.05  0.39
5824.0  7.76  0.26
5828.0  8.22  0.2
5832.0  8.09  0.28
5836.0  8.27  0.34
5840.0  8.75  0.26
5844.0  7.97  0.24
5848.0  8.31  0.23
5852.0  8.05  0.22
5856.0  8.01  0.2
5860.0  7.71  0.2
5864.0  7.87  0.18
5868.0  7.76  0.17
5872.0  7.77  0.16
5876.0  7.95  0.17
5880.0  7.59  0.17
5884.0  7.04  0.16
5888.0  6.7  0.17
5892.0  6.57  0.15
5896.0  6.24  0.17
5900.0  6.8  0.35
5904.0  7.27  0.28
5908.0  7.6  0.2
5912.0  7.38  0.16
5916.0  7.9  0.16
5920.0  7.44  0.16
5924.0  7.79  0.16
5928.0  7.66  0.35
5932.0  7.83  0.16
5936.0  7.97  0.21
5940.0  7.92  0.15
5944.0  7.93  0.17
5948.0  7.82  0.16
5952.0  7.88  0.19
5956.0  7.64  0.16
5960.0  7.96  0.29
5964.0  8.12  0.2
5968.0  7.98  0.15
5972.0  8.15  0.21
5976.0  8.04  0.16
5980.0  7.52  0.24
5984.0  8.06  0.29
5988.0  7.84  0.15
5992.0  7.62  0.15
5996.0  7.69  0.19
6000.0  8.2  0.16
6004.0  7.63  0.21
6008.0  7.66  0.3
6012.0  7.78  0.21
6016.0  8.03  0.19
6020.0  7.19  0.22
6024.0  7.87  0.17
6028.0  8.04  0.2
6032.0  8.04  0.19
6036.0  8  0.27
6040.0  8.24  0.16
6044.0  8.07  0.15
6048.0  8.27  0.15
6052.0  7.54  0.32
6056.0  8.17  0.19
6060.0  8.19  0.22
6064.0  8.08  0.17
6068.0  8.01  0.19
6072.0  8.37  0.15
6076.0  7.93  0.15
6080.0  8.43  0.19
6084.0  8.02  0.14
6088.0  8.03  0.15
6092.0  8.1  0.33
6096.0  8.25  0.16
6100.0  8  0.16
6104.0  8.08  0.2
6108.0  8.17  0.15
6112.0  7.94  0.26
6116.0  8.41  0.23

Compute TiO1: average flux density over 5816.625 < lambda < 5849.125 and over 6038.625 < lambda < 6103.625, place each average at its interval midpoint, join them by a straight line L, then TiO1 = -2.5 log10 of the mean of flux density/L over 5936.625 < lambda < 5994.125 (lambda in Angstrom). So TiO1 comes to 0.031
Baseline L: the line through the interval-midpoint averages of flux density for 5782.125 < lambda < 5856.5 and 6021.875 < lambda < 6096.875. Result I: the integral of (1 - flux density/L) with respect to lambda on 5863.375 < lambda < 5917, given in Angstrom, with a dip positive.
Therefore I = 5.1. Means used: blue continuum 8.05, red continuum 8.08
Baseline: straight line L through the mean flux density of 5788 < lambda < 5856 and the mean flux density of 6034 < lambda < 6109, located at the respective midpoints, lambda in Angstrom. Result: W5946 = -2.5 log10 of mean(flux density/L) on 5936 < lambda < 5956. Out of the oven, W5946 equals 0.03 mag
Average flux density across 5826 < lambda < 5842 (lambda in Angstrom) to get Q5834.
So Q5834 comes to 8.33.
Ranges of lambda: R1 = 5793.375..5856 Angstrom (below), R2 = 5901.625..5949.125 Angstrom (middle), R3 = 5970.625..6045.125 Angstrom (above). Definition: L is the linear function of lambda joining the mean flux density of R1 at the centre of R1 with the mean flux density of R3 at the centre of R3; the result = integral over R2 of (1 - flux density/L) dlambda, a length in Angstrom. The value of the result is 1.6 Angstrom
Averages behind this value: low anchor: 8.1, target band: 7.7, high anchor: 7.87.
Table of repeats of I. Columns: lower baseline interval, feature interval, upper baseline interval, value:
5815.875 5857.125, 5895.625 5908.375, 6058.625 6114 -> 1.76 Angstrom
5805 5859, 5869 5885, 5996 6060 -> 0.78 Angstrom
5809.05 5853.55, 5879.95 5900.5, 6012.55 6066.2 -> 3.26 Angstrom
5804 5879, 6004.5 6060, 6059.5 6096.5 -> 1.30 Angstrom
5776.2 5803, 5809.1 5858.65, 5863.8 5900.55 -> -2.94 Angstrom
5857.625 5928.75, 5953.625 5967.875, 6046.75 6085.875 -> -0.46 Angstrom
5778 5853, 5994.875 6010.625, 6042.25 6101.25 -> 0.55 Angstrom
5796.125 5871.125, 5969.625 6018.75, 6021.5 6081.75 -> 1.35 Angstrom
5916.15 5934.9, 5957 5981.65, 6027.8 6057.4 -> -0.37 Angstrom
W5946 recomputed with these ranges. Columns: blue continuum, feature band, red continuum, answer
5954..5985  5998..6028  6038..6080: 0.032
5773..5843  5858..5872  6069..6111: 0.035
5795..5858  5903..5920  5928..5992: 0.059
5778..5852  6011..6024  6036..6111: 0.055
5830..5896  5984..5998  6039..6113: 0.026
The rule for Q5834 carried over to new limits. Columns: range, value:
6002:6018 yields 7.77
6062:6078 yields 8.1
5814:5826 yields 7.72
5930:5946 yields 7.91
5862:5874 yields 7.8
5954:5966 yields 7.91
